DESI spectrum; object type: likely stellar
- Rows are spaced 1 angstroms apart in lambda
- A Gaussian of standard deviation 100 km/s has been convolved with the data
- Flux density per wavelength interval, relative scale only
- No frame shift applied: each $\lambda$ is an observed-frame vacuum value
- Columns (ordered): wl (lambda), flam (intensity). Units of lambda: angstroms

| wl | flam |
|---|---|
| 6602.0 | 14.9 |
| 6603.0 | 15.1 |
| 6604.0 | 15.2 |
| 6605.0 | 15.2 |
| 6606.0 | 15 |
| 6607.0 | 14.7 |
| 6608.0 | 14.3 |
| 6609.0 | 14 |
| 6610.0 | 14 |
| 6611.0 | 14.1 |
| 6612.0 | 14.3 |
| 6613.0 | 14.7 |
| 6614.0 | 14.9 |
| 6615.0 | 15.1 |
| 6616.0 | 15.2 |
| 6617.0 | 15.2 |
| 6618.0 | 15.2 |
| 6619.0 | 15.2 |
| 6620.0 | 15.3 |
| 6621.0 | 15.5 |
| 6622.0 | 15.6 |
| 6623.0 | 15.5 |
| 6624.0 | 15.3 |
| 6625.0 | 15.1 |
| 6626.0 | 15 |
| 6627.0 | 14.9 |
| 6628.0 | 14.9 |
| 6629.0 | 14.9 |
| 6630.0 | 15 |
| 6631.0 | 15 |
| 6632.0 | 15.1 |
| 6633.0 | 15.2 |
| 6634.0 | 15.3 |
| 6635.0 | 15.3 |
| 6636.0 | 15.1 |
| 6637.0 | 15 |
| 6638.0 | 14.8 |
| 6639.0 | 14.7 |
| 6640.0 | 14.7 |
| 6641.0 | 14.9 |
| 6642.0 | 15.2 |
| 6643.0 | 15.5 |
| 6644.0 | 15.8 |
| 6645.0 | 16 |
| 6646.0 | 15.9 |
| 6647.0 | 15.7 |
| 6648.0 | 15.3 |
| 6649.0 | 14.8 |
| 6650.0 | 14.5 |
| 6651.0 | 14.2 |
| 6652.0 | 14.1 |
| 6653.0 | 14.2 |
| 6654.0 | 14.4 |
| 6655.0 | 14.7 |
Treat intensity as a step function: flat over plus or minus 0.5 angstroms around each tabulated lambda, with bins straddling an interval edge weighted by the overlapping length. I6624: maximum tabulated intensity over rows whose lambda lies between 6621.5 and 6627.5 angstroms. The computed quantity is 15.6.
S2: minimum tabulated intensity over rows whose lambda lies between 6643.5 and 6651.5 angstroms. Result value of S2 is 14.2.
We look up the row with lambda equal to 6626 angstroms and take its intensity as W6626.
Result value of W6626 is 15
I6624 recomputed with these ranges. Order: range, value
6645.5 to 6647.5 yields 15.9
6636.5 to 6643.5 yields 15.5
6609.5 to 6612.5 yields 14.3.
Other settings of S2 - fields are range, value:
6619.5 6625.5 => 15.1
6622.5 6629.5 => 14.9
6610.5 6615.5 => 14.1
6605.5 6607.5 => 14.7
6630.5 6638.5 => 14.8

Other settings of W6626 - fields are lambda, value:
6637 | 15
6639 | 14.7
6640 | 14.7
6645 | 16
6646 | 15.9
